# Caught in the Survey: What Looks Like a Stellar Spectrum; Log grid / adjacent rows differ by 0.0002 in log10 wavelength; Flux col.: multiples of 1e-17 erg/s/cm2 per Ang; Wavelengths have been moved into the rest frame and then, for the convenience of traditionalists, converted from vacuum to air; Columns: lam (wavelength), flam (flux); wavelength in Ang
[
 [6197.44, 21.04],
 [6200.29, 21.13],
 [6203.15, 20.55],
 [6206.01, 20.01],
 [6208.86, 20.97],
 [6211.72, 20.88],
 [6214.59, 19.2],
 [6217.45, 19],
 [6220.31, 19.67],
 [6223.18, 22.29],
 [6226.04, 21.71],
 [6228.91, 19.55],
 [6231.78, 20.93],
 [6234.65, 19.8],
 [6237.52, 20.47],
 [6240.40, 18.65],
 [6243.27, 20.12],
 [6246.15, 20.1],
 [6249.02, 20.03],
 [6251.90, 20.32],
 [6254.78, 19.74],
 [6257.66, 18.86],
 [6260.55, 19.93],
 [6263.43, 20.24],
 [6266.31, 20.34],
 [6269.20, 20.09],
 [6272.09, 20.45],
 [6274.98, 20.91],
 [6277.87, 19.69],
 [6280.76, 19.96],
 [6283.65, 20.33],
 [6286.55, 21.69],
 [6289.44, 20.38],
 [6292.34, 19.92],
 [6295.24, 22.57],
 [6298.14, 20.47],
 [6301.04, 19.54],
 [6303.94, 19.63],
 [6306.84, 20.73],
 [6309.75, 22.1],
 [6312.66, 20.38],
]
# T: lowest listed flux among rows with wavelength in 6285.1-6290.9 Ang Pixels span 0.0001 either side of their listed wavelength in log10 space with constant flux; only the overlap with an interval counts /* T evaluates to 20.38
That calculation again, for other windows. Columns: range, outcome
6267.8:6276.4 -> 20.09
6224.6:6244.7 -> 18.65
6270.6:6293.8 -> 19.69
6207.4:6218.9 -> 19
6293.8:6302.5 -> 19.54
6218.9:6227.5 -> 19.67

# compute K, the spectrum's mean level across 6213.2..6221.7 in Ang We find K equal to 19.3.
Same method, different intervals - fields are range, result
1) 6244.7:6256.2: 20.1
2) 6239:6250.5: 19.7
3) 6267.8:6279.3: 20.3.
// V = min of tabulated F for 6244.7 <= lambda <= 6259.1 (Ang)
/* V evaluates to 18.86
